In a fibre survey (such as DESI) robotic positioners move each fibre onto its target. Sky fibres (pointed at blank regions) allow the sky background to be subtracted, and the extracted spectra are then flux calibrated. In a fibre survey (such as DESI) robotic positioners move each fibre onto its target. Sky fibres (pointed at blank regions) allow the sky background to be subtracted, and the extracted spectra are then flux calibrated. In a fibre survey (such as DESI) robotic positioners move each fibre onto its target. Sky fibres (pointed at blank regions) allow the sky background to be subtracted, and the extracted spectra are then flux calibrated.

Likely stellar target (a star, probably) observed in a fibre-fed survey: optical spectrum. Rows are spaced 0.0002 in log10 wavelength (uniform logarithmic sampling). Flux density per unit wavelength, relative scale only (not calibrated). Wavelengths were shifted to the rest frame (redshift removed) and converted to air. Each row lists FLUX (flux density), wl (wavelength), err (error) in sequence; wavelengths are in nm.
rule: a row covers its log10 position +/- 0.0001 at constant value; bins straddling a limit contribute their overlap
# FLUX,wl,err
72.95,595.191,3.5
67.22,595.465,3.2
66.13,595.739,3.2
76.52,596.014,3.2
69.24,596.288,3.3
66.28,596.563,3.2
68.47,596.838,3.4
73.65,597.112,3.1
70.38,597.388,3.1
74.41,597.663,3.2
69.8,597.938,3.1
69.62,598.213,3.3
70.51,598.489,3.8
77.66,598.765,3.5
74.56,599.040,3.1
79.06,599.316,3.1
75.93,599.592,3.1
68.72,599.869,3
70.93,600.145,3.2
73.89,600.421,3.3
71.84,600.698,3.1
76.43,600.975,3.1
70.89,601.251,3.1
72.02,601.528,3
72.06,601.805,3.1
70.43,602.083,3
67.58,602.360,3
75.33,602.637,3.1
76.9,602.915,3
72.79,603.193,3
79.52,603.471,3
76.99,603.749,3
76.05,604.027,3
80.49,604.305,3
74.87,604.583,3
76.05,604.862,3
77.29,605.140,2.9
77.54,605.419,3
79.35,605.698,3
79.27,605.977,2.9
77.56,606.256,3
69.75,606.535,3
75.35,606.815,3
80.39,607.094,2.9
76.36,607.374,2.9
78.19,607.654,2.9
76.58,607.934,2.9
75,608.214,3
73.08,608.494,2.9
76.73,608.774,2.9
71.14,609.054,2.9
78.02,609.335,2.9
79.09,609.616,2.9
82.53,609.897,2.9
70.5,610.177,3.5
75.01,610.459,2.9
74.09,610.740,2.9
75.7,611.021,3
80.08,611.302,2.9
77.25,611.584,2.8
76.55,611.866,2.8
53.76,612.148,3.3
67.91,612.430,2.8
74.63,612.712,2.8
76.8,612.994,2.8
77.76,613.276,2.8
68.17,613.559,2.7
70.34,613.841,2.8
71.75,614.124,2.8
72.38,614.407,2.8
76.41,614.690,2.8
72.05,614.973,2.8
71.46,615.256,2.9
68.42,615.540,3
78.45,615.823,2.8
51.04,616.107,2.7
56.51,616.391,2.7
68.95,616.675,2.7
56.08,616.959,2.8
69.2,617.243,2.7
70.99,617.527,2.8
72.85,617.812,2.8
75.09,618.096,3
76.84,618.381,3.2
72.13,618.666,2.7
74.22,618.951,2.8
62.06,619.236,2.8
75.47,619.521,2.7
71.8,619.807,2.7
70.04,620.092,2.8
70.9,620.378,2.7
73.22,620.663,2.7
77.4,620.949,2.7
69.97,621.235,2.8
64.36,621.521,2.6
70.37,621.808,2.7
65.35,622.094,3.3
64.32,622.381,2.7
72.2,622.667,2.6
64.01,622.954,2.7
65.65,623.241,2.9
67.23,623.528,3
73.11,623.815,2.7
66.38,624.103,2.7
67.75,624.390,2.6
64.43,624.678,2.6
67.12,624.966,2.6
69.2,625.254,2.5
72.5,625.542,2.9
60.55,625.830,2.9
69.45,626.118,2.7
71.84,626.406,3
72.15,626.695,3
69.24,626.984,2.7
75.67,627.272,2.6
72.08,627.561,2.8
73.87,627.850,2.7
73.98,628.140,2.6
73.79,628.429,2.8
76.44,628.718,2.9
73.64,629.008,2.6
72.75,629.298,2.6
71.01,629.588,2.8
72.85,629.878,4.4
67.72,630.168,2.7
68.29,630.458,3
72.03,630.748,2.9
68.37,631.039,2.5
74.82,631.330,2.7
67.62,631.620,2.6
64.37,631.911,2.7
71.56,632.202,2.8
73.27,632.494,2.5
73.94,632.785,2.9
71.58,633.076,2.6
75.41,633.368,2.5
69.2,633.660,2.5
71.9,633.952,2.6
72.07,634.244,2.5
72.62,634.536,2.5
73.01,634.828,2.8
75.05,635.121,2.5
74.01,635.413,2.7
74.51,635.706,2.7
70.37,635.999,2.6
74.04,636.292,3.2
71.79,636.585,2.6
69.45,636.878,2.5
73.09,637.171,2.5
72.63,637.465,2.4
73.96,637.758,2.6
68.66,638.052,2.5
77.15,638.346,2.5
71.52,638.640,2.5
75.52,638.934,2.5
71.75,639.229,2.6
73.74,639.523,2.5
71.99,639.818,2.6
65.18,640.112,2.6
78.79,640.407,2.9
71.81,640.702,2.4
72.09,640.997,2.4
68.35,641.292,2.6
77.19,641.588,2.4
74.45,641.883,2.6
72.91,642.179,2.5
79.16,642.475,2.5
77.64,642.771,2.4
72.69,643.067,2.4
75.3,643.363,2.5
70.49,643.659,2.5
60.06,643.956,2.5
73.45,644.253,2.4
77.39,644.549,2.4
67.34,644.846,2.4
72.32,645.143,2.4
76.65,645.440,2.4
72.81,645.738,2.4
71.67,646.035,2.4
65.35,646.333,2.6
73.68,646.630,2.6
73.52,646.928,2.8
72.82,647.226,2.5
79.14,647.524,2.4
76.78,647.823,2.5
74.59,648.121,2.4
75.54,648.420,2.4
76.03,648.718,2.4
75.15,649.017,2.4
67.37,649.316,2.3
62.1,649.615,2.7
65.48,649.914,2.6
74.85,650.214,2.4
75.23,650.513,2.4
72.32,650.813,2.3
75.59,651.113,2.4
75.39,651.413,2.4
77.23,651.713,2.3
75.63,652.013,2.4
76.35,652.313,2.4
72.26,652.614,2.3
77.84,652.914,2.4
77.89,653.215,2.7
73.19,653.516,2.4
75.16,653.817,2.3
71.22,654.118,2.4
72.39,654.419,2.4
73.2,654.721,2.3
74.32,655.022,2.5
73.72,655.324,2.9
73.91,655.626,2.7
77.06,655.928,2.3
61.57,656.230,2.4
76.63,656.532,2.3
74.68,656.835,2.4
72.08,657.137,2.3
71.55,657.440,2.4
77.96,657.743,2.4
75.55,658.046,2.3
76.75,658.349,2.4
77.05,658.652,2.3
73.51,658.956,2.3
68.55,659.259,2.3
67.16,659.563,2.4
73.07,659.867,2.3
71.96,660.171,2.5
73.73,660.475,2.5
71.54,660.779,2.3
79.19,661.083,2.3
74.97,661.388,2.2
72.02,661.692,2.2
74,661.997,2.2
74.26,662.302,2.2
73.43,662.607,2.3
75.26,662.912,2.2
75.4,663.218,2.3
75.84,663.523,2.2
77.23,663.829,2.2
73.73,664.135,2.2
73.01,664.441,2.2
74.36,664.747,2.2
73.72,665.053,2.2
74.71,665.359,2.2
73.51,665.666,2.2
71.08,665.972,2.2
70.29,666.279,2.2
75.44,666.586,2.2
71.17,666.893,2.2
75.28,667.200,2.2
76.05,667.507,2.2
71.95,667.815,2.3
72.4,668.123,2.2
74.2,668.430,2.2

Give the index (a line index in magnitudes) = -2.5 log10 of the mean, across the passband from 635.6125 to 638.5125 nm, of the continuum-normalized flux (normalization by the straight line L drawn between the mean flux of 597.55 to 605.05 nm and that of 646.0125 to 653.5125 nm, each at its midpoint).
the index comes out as 0.02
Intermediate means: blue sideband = 73.9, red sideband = 73.6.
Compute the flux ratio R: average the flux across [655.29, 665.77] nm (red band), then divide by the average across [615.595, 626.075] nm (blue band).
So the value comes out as 1.08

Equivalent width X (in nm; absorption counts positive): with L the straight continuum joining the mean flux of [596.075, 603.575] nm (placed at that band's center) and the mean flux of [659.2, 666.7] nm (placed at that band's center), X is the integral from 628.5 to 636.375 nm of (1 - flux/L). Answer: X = 0.12 nm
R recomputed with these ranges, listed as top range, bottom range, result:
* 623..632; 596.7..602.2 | 0.97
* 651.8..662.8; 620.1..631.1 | 1.05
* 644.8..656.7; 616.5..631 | 1.05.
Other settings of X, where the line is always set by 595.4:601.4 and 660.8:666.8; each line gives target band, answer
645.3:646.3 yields 0.01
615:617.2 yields 0.23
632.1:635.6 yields 0.02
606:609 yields -0.15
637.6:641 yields 0.03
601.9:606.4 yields -0.24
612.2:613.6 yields 0.01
